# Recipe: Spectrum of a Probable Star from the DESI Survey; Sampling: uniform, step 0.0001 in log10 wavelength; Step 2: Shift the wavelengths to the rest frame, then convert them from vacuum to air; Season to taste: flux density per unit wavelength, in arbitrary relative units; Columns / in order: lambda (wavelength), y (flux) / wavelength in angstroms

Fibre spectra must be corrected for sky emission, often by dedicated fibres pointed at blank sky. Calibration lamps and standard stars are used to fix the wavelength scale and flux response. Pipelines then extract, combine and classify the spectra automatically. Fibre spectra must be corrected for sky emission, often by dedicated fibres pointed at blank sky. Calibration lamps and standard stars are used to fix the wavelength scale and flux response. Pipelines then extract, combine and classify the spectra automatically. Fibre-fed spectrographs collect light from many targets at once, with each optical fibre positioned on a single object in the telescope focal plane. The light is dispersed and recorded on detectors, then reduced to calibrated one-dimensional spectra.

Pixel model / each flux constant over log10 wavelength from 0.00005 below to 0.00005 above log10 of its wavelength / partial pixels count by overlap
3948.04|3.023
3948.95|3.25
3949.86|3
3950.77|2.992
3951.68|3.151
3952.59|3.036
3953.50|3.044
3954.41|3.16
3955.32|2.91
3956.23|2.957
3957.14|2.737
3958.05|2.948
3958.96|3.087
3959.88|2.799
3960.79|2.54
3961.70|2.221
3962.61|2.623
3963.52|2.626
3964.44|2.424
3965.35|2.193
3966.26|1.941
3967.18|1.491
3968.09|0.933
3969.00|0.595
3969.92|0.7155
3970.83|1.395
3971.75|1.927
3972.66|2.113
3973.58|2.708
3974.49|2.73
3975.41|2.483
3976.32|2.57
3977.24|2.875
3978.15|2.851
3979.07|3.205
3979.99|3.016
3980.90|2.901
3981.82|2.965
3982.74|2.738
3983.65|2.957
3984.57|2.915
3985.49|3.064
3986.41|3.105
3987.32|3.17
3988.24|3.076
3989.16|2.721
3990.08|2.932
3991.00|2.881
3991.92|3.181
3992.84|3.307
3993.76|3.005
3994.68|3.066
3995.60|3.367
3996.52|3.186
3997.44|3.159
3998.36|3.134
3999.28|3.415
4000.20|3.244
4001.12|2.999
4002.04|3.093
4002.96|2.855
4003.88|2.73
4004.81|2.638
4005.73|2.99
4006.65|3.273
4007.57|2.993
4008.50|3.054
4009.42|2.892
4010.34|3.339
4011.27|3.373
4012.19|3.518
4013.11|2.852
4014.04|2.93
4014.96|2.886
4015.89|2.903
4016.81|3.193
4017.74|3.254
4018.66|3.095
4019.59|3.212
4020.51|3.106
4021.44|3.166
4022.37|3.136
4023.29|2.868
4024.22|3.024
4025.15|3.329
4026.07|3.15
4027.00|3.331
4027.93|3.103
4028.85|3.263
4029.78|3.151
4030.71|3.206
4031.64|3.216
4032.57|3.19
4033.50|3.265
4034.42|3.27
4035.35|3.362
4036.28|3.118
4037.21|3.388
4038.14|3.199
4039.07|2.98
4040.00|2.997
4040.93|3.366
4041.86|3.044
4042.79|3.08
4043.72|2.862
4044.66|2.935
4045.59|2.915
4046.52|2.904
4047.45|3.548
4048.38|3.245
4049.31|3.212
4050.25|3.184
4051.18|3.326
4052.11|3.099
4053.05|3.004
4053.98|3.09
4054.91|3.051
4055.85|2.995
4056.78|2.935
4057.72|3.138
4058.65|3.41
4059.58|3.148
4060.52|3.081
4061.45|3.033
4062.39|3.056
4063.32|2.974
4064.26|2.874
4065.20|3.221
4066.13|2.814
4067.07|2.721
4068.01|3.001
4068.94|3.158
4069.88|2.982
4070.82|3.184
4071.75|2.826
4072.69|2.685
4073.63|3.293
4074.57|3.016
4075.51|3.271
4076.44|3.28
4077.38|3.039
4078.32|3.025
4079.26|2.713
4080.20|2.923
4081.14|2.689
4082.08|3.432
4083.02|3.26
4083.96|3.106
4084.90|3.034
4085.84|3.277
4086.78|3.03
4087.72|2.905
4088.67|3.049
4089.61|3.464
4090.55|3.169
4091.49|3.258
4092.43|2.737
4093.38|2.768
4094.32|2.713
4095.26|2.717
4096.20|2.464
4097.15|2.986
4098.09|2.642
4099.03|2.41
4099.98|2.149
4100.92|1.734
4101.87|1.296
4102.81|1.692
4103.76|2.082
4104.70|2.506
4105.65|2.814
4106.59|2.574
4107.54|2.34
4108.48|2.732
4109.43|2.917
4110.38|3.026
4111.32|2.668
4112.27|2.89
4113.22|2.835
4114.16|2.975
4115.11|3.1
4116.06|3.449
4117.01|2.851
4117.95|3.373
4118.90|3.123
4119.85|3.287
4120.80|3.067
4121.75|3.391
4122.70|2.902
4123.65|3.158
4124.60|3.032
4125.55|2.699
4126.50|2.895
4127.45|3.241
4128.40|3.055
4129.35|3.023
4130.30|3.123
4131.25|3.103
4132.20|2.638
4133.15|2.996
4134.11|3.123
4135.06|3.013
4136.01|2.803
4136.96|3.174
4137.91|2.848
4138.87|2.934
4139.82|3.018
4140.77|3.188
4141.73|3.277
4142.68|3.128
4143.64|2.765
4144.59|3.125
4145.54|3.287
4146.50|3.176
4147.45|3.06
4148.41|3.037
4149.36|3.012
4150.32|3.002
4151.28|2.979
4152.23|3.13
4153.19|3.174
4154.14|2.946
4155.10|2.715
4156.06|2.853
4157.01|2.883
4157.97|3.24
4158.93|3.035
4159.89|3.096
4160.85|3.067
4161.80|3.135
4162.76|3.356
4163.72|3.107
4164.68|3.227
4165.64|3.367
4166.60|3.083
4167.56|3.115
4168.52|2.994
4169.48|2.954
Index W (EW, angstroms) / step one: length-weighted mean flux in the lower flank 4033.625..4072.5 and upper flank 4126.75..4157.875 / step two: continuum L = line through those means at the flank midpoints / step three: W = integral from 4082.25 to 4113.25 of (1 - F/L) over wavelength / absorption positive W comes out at 3.55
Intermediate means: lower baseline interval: 3.09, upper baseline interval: 3.03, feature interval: 2.71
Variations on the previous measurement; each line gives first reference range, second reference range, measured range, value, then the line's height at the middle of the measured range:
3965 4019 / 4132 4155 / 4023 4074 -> -4.1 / 2.88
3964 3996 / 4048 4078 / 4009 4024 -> -1.7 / 2.78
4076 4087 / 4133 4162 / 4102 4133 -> 1.8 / 3.05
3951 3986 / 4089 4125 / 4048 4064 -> -2.6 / 2.68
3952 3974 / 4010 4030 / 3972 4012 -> -3.7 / 2.73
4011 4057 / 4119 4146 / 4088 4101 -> 1.3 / 3.08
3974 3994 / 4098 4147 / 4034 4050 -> -1.3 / 2.91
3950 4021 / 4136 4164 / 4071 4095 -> -0.7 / 2.95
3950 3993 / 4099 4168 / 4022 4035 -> -2.2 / 2.72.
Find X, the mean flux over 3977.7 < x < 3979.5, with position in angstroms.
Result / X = 3.02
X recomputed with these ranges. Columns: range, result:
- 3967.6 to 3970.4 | 0.765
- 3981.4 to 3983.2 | 2.86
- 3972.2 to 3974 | 2.4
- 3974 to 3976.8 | 2.6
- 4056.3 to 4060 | 3.16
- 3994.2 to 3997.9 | 3.19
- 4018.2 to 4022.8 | 3.14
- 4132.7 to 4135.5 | 3.04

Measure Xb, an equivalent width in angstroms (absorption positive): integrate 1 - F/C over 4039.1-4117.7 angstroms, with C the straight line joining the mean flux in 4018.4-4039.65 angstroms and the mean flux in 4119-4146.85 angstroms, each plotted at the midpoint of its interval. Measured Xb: 5.0 angstroms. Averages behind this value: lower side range 3.18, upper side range 3.05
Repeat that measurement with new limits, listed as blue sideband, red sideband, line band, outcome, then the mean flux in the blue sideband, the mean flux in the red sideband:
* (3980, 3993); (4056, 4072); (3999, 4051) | -1.9 angstroms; 2.99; 3.04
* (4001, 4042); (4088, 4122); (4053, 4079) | -1.1 angstroms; 3.12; 2.75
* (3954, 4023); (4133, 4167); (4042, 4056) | -1.0 angstroms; 2.8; 3.07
